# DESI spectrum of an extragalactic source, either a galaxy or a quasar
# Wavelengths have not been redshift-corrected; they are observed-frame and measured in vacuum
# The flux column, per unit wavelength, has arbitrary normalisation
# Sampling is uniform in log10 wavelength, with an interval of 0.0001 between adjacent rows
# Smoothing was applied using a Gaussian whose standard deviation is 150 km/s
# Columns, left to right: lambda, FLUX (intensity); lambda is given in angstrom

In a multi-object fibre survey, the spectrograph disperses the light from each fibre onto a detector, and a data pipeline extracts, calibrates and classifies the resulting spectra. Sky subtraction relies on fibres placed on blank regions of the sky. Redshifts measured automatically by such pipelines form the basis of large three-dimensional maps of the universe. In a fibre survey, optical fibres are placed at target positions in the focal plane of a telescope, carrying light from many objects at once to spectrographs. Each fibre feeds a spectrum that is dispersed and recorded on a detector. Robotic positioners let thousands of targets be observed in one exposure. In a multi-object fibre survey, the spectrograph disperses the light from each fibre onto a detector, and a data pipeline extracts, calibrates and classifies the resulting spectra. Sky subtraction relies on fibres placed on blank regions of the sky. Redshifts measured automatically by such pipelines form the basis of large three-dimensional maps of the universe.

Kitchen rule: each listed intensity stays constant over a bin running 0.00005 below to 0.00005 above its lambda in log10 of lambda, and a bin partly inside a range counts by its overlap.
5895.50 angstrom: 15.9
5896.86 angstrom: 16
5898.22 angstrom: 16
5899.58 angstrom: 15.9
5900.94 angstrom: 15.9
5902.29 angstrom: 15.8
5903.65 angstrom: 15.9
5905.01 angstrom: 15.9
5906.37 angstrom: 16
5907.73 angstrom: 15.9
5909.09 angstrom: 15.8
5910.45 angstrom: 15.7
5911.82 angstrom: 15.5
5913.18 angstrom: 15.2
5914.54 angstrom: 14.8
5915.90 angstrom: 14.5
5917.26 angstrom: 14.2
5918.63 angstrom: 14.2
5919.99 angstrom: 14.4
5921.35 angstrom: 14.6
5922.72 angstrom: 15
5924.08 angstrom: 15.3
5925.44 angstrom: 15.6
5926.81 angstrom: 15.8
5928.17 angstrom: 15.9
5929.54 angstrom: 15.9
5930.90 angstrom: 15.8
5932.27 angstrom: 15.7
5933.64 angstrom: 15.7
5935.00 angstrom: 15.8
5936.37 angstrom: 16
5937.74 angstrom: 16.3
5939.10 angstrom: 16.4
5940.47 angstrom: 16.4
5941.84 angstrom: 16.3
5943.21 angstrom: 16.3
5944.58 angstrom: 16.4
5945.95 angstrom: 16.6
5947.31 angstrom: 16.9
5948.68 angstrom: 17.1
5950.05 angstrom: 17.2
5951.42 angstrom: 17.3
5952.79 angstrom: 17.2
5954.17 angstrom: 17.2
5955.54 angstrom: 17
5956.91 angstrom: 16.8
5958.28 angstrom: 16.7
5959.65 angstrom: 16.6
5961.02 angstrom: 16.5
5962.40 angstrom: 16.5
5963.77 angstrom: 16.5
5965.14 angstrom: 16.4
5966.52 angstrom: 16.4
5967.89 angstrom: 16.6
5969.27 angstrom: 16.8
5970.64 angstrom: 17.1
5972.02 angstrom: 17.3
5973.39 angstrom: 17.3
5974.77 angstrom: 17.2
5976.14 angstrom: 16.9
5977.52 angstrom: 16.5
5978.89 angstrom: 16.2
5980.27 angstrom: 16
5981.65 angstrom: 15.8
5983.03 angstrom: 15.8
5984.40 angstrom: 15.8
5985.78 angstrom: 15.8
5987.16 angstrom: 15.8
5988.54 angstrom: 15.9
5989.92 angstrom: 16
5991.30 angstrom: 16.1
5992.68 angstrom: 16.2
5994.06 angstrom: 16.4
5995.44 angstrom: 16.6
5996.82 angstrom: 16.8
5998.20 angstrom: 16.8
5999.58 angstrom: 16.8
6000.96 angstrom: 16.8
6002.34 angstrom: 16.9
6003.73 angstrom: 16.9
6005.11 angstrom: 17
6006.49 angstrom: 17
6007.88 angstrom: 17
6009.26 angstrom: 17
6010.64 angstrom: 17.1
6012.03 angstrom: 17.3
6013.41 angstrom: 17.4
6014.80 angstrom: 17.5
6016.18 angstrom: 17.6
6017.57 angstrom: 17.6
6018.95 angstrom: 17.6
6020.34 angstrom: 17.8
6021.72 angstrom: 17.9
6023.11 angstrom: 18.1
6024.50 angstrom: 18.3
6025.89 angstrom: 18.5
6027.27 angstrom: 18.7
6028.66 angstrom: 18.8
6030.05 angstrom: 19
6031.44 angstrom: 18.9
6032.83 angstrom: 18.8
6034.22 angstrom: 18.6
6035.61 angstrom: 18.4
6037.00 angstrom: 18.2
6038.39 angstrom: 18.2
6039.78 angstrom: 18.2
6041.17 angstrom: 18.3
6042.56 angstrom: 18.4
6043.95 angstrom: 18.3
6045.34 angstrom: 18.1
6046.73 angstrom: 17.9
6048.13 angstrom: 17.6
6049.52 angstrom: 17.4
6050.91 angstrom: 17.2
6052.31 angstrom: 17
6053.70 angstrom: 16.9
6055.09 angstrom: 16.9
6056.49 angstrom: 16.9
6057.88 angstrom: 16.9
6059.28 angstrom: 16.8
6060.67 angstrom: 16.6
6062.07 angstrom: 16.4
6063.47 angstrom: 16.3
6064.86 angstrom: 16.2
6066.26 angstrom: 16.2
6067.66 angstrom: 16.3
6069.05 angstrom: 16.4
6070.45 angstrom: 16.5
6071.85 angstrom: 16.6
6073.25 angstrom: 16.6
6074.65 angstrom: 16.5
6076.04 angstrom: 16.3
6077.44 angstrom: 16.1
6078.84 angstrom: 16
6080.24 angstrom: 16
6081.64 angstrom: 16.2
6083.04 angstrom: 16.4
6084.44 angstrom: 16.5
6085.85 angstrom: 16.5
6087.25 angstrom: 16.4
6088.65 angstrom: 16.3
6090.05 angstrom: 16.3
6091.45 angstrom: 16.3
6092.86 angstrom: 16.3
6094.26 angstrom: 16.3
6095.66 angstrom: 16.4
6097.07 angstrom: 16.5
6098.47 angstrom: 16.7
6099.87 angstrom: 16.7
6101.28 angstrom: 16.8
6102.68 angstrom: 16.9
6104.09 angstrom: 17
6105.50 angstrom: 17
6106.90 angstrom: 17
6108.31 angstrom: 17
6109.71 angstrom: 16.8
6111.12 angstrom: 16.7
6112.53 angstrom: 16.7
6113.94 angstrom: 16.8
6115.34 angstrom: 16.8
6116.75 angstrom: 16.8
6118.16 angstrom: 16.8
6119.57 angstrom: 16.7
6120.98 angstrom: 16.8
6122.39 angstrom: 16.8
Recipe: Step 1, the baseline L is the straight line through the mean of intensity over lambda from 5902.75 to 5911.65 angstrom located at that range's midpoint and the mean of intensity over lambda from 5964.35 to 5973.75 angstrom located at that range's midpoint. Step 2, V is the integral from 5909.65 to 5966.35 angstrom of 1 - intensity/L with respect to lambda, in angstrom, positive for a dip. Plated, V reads 1.1 angstrom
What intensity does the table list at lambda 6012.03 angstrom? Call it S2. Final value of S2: 17.3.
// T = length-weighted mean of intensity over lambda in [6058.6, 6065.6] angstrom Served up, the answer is 16.5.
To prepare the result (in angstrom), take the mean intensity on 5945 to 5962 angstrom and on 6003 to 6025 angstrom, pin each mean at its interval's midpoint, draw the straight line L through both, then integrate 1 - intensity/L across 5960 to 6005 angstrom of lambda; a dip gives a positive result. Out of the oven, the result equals 1.8 angstrom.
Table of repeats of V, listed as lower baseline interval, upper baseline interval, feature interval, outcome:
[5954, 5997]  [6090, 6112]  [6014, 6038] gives -2.5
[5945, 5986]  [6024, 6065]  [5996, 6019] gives 0.2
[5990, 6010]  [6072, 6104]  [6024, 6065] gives -3.0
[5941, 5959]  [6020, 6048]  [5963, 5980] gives 0.5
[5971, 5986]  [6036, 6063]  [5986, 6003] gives 0.3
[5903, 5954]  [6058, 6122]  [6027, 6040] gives -1.8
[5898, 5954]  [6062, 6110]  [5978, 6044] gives -4.6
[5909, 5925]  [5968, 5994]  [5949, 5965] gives -1.0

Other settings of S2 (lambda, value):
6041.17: 18.3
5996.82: 16.8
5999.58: 16.8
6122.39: 16.8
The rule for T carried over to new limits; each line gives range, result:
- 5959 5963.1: 16.5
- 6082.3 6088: 16.4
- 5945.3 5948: 16.8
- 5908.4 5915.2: 15.4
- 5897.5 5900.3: 15.9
